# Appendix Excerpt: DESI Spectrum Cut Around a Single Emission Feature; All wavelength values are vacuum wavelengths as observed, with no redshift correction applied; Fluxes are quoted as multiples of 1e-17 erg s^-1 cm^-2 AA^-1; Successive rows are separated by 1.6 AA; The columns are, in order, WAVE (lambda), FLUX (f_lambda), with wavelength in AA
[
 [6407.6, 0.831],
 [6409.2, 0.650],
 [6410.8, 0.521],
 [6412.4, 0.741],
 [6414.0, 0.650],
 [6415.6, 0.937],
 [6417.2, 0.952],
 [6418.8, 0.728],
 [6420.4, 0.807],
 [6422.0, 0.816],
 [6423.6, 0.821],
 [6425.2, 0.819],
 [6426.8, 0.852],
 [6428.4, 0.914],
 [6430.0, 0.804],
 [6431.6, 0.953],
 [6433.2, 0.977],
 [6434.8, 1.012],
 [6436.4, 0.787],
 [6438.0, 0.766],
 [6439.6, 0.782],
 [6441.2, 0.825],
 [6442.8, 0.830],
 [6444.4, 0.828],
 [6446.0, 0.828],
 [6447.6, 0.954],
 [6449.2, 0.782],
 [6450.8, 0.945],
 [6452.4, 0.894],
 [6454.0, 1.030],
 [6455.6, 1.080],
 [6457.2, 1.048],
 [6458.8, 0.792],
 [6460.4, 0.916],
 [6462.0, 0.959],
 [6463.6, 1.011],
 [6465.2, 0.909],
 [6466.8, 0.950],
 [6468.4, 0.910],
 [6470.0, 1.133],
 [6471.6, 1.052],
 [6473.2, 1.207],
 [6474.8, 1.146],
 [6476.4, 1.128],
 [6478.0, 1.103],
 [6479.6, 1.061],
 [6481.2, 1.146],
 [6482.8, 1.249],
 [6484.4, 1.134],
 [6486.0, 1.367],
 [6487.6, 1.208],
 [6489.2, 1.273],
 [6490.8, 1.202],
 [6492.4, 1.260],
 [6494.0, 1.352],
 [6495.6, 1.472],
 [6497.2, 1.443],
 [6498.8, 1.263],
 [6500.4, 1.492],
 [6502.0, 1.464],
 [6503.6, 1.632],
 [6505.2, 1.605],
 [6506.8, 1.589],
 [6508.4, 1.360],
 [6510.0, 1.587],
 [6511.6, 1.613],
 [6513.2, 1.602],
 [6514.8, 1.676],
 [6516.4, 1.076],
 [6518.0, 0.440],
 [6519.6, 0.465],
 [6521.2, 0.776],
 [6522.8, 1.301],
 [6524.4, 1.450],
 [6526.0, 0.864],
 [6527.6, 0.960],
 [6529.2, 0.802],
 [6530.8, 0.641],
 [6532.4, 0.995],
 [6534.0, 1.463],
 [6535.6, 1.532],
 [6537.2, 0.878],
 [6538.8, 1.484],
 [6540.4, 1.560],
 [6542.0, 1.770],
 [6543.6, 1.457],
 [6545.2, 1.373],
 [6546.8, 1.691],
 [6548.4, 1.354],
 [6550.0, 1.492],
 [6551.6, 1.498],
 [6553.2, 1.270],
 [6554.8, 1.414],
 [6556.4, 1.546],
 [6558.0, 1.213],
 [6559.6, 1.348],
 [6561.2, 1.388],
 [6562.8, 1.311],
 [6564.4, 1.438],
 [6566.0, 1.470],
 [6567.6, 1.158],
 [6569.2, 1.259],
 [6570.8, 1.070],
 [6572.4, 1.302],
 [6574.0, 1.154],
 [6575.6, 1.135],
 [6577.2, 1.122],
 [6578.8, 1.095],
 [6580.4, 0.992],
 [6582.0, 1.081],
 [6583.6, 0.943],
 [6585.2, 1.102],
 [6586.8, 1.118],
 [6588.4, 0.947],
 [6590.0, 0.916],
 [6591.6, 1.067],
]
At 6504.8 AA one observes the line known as C IV 1549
